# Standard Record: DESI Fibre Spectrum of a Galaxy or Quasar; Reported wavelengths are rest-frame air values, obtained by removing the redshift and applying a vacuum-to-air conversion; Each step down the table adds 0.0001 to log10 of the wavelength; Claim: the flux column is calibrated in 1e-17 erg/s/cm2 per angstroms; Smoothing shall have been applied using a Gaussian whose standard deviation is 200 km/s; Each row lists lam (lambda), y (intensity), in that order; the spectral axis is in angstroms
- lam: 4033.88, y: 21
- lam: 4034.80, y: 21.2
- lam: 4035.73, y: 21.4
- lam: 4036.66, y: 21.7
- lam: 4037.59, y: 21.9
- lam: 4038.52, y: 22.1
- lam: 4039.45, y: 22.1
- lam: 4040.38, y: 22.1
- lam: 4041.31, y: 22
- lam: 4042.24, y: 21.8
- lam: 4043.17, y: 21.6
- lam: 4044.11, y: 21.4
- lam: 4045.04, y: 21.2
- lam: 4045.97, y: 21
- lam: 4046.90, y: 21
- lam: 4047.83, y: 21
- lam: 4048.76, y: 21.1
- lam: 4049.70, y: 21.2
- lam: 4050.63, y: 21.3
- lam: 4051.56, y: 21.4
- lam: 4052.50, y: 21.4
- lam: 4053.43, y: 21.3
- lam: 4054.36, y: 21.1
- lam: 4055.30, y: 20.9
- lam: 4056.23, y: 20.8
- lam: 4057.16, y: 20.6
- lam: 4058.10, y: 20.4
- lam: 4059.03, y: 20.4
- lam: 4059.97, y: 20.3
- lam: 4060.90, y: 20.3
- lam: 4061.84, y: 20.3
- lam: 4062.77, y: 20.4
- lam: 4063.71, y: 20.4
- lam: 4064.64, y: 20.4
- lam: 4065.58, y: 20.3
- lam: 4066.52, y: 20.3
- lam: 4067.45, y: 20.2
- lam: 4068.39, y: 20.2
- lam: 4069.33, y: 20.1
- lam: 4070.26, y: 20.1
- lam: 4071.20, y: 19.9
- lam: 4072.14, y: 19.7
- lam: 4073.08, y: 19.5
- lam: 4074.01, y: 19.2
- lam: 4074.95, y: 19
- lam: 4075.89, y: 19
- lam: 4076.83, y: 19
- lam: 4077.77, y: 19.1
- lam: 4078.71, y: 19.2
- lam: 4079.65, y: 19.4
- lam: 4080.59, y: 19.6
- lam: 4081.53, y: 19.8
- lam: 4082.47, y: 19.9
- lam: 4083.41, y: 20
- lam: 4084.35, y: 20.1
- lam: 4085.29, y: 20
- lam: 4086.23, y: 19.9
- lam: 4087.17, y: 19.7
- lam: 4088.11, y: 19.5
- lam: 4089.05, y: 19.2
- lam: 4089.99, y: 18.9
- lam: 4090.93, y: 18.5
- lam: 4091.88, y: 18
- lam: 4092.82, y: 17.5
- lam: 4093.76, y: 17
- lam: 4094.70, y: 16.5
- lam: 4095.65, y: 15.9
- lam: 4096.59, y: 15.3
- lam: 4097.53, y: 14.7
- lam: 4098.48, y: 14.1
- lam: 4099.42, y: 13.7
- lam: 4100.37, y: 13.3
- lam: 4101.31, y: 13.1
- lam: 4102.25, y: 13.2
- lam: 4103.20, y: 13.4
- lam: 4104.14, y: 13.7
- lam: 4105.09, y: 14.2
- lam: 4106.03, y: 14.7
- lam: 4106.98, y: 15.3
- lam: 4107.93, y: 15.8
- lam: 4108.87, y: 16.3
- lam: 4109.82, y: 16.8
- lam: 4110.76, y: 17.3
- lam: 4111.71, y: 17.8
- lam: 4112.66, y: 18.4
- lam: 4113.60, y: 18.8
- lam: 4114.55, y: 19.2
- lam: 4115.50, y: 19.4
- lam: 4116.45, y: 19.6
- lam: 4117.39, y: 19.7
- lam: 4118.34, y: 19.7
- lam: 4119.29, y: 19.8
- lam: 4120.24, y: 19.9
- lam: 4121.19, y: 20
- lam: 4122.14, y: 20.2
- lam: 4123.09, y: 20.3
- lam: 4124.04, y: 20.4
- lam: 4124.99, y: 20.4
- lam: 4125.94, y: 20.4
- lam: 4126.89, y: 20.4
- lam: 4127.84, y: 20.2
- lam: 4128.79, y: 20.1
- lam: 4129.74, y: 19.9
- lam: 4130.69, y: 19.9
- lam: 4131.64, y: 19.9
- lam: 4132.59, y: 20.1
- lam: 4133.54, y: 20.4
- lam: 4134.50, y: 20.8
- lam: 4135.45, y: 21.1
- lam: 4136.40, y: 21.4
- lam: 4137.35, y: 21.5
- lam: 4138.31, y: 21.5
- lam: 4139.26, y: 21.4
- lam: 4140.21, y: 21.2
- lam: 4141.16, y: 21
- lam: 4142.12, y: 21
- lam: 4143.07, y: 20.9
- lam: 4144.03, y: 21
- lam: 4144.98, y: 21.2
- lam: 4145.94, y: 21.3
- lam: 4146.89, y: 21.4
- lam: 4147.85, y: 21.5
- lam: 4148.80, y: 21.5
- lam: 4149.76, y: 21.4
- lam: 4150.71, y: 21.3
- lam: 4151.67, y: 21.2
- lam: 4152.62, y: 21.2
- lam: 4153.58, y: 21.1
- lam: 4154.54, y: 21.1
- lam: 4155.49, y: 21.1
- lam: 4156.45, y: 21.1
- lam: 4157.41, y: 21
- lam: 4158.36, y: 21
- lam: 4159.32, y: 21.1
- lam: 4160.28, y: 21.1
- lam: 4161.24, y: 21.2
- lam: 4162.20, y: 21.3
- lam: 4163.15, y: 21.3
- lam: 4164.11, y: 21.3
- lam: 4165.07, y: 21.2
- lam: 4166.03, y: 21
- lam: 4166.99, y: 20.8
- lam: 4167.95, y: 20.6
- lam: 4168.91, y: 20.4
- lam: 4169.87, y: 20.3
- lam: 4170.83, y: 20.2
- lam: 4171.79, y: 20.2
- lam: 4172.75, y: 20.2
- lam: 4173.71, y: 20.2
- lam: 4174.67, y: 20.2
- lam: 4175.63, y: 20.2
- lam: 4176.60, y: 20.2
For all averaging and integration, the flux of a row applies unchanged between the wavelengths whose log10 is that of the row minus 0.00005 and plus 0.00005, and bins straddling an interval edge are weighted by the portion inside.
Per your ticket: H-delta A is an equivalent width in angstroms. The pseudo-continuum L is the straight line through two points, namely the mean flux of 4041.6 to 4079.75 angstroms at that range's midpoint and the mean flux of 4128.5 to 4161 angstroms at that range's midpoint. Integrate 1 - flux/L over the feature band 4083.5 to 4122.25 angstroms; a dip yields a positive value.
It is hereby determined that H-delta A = 6.4 angstroms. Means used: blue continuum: 20.4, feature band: 17.3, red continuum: 21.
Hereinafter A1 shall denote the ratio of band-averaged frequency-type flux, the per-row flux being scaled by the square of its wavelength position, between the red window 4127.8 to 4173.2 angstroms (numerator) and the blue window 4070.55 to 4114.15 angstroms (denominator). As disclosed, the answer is 1.2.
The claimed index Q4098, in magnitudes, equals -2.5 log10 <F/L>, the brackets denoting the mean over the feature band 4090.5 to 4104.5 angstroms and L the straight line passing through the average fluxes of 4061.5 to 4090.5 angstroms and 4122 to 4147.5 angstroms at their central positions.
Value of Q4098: 0.304 mag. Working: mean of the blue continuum 19.8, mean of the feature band 15.2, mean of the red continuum 20.7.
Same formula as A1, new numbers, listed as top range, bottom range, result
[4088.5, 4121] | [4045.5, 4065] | 0.83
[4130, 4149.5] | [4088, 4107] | 1.37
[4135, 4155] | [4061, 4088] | 1.11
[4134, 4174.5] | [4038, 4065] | 1.05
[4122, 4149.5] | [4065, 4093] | 1.09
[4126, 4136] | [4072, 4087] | 1.07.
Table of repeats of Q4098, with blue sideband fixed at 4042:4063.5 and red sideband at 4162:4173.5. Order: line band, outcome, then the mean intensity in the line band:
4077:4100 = 0.15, 18.1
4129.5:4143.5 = 0.00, 20.8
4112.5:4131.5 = 0.05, 19.9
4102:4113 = 0.32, 15.6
